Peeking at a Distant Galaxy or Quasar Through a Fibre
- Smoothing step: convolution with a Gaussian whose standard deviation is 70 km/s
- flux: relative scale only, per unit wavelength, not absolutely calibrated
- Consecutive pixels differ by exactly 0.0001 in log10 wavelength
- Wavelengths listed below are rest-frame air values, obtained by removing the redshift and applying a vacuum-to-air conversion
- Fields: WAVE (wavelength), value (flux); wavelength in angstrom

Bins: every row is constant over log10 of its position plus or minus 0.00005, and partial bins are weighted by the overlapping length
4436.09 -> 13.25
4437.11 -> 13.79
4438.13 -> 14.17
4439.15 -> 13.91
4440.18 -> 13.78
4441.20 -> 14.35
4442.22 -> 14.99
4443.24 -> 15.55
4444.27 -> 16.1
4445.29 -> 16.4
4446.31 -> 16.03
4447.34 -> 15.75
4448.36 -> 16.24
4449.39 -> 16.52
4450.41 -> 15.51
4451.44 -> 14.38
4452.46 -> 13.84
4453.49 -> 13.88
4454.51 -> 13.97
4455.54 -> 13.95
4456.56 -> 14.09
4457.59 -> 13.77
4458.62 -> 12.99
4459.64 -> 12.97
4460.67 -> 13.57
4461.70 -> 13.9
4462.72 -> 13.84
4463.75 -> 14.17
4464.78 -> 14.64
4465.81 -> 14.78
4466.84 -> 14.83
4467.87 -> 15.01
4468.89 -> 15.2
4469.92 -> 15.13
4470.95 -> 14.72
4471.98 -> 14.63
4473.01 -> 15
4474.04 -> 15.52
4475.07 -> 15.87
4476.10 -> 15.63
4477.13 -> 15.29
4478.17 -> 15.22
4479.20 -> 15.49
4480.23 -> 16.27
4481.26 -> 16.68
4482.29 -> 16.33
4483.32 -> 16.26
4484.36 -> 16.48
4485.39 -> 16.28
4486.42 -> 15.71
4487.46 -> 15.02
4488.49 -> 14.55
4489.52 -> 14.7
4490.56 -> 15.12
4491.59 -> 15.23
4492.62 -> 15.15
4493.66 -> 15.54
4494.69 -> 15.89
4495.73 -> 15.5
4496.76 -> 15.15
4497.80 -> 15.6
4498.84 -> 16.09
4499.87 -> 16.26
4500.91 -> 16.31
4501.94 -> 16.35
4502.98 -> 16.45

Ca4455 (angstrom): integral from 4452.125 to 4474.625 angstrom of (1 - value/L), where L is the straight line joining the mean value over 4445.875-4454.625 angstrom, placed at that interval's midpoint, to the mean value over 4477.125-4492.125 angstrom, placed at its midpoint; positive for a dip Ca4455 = 1.5 angstrom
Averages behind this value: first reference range 15.2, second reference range 15.7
